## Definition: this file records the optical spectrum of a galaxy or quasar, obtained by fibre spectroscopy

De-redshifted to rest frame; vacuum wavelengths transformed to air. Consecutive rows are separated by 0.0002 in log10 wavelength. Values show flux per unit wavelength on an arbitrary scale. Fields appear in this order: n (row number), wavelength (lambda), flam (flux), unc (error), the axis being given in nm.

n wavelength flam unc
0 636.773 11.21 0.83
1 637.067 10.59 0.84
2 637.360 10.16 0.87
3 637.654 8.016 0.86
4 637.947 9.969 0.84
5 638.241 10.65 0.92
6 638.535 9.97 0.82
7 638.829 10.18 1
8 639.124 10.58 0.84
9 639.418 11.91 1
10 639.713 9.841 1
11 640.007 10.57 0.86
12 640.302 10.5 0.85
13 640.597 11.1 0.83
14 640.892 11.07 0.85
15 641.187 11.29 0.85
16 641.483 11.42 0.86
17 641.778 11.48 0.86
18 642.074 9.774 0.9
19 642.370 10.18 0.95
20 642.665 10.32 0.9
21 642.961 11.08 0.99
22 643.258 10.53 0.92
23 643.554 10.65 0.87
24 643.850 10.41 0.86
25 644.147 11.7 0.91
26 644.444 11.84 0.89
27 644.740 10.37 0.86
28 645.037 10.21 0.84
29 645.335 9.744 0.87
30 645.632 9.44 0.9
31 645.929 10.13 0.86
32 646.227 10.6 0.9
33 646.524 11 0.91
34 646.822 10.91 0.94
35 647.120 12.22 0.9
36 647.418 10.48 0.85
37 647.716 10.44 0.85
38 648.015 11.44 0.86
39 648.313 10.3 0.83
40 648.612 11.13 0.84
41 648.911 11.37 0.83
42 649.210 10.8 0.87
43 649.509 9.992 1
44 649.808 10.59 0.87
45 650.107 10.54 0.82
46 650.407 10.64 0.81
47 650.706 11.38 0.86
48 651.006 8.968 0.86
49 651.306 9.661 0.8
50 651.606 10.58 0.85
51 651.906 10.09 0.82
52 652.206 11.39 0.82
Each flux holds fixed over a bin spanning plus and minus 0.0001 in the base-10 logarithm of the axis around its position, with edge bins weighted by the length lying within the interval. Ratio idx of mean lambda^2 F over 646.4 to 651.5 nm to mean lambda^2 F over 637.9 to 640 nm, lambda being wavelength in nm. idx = 1.05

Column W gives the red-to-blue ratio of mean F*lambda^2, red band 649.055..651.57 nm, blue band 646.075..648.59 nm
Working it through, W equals 1.0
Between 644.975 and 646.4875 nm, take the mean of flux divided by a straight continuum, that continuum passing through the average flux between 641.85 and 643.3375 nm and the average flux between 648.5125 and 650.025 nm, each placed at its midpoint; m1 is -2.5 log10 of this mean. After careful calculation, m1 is 0.05 mag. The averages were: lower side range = 10.4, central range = 10.1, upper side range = 10.8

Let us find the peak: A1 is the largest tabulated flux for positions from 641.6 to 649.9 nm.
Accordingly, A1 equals 12.22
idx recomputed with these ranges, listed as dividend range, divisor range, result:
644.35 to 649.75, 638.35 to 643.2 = 1.02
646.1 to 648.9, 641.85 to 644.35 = 1.05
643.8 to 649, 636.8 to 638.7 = 1.11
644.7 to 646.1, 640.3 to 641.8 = 0.90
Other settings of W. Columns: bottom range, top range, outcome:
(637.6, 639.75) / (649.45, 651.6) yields 1.04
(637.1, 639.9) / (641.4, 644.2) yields 1.07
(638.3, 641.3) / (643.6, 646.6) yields 1.00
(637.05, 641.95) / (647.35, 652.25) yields 1.03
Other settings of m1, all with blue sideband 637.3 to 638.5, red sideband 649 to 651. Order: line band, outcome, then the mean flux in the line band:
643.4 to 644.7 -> -0.098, 11.1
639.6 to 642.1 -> -0.099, 10.8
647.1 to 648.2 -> -0.061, 11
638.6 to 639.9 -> -0.085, 10.6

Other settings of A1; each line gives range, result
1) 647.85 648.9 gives 11.44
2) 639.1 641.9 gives 11.91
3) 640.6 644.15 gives 11.7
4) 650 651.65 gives 11.38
